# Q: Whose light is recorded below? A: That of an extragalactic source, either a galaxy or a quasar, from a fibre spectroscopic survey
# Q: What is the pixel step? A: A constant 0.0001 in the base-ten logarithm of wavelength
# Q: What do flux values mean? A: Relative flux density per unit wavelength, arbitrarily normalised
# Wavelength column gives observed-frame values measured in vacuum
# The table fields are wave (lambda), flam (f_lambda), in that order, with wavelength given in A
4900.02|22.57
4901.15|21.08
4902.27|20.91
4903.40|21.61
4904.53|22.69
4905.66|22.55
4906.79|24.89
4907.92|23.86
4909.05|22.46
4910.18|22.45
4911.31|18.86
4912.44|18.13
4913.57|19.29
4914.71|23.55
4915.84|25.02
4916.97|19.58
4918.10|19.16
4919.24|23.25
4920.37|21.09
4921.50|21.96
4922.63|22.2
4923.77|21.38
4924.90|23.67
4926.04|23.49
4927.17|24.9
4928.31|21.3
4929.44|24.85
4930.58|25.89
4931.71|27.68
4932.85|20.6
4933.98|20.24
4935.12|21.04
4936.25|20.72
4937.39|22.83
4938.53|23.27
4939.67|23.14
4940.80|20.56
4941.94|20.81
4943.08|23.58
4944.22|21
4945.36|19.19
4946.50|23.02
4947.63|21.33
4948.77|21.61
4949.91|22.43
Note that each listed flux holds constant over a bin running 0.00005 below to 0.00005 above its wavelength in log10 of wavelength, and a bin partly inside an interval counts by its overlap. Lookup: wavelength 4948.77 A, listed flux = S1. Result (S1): 21.61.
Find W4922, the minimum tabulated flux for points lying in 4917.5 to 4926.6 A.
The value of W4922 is 19.16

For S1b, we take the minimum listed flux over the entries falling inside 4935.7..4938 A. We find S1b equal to 20.72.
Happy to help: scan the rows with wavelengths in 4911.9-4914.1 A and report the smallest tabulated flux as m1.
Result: 18.13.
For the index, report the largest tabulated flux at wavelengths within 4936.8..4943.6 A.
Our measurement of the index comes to 23.58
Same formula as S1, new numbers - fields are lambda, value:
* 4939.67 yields 23.14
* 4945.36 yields 19.19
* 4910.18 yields 22.45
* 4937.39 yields 22.83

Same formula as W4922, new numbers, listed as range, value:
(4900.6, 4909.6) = 20.91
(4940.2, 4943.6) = 20.56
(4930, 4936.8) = 20.24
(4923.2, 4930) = 21.3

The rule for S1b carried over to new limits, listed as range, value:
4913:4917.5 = 19.29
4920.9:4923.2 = 21.96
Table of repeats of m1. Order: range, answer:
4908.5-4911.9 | 18.86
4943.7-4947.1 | 19.19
